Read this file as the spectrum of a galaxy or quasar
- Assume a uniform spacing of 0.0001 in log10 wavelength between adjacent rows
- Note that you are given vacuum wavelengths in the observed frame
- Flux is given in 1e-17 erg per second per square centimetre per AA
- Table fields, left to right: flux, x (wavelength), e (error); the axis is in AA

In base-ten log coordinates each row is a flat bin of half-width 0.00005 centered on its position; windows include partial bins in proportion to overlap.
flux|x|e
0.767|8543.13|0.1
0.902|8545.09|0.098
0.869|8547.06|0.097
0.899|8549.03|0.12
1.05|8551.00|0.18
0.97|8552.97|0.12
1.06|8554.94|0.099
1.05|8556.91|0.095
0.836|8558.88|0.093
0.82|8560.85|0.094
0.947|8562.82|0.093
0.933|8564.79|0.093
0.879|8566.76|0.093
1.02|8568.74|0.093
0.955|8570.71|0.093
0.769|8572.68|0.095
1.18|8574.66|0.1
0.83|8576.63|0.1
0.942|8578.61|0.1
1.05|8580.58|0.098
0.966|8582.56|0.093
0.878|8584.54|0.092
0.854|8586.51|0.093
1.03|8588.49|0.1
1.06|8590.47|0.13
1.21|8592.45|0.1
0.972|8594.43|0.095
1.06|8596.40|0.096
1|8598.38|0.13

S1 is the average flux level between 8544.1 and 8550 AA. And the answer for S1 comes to 0.89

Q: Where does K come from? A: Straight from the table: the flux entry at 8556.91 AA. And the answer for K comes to 1.05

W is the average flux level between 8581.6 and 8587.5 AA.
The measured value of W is 0.899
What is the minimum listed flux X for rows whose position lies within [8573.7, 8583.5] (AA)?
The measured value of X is 0.83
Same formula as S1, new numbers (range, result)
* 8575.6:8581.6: 0.943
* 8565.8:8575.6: 0.959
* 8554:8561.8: 0.942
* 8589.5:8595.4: 1.08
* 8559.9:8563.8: 0.884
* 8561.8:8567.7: 0.92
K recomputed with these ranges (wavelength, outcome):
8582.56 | 0.966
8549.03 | 0.899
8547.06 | 0.869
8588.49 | 1.03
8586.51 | 0.854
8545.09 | 0.902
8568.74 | 1.02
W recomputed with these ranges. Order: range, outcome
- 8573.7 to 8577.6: 1.01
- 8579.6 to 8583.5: 1.01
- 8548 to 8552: 0.972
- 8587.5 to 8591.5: 1.05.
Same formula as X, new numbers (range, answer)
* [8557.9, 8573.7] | 0.769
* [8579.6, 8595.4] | 0.854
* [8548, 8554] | 0.899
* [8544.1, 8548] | 0.869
